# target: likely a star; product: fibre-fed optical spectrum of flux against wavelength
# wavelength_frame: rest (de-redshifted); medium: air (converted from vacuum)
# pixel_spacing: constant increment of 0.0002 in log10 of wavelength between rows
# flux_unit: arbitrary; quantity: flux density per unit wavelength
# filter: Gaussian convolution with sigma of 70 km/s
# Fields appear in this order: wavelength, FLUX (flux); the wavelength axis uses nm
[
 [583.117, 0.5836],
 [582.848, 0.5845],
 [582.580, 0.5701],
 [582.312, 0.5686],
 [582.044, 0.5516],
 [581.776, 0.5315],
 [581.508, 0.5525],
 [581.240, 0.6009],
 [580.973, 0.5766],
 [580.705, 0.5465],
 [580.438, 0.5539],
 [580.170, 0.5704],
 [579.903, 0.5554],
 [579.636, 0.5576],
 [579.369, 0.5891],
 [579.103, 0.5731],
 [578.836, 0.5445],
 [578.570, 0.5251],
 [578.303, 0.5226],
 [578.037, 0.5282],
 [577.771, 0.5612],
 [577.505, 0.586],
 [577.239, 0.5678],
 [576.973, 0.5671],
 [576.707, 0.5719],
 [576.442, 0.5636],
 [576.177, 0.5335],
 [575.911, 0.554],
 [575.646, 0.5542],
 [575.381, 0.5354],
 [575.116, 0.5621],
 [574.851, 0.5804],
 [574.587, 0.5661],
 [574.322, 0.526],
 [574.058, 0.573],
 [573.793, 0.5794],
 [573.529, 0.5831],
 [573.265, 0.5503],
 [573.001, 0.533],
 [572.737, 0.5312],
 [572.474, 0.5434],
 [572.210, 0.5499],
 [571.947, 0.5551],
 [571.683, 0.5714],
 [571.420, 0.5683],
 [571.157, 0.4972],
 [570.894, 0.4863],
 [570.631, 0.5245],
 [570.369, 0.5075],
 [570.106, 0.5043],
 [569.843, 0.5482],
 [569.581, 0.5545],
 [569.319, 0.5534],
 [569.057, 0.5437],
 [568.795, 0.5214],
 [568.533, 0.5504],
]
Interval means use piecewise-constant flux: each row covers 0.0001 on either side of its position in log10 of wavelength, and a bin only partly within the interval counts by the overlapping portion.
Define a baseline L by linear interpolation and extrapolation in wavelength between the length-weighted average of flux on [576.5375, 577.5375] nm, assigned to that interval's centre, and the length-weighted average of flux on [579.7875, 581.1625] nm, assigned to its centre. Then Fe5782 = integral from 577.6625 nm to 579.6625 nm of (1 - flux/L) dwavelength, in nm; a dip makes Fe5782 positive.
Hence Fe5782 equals 0.06 nm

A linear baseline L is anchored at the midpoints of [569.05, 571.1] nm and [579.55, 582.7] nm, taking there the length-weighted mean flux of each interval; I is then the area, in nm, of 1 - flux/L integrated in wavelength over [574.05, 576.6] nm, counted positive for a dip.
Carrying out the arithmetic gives -0.05 nm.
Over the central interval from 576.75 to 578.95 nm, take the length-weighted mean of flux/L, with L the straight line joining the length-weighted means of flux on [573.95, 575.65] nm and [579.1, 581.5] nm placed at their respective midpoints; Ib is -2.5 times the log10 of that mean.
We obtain 0.02 mag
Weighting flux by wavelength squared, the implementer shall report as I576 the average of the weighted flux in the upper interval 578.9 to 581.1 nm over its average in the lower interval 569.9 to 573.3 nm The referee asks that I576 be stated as 1.09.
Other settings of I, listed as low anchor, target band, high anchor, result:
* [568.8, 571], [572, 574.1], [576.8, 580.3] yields -0.06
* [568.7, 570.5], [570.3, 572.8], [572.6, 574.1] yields 0.05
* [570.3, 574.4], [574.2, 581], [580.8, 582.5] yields -0.02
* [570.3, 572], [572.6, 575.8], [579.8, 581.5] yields -0.09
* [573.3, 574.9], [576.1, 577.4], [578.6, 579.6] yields 0.01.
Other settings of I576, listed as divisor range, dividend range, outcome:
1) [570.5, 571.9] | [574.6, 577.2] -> 1.07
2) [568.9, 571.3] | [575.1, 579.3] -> 1.08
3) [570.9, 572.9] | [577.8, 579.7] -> 1.04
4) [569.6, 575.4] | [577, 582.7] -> 1.05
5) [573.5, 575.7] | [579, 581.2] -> 1.03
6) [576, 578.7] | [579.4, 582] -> 1.03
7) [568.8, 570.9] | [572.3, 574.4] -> 1.06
